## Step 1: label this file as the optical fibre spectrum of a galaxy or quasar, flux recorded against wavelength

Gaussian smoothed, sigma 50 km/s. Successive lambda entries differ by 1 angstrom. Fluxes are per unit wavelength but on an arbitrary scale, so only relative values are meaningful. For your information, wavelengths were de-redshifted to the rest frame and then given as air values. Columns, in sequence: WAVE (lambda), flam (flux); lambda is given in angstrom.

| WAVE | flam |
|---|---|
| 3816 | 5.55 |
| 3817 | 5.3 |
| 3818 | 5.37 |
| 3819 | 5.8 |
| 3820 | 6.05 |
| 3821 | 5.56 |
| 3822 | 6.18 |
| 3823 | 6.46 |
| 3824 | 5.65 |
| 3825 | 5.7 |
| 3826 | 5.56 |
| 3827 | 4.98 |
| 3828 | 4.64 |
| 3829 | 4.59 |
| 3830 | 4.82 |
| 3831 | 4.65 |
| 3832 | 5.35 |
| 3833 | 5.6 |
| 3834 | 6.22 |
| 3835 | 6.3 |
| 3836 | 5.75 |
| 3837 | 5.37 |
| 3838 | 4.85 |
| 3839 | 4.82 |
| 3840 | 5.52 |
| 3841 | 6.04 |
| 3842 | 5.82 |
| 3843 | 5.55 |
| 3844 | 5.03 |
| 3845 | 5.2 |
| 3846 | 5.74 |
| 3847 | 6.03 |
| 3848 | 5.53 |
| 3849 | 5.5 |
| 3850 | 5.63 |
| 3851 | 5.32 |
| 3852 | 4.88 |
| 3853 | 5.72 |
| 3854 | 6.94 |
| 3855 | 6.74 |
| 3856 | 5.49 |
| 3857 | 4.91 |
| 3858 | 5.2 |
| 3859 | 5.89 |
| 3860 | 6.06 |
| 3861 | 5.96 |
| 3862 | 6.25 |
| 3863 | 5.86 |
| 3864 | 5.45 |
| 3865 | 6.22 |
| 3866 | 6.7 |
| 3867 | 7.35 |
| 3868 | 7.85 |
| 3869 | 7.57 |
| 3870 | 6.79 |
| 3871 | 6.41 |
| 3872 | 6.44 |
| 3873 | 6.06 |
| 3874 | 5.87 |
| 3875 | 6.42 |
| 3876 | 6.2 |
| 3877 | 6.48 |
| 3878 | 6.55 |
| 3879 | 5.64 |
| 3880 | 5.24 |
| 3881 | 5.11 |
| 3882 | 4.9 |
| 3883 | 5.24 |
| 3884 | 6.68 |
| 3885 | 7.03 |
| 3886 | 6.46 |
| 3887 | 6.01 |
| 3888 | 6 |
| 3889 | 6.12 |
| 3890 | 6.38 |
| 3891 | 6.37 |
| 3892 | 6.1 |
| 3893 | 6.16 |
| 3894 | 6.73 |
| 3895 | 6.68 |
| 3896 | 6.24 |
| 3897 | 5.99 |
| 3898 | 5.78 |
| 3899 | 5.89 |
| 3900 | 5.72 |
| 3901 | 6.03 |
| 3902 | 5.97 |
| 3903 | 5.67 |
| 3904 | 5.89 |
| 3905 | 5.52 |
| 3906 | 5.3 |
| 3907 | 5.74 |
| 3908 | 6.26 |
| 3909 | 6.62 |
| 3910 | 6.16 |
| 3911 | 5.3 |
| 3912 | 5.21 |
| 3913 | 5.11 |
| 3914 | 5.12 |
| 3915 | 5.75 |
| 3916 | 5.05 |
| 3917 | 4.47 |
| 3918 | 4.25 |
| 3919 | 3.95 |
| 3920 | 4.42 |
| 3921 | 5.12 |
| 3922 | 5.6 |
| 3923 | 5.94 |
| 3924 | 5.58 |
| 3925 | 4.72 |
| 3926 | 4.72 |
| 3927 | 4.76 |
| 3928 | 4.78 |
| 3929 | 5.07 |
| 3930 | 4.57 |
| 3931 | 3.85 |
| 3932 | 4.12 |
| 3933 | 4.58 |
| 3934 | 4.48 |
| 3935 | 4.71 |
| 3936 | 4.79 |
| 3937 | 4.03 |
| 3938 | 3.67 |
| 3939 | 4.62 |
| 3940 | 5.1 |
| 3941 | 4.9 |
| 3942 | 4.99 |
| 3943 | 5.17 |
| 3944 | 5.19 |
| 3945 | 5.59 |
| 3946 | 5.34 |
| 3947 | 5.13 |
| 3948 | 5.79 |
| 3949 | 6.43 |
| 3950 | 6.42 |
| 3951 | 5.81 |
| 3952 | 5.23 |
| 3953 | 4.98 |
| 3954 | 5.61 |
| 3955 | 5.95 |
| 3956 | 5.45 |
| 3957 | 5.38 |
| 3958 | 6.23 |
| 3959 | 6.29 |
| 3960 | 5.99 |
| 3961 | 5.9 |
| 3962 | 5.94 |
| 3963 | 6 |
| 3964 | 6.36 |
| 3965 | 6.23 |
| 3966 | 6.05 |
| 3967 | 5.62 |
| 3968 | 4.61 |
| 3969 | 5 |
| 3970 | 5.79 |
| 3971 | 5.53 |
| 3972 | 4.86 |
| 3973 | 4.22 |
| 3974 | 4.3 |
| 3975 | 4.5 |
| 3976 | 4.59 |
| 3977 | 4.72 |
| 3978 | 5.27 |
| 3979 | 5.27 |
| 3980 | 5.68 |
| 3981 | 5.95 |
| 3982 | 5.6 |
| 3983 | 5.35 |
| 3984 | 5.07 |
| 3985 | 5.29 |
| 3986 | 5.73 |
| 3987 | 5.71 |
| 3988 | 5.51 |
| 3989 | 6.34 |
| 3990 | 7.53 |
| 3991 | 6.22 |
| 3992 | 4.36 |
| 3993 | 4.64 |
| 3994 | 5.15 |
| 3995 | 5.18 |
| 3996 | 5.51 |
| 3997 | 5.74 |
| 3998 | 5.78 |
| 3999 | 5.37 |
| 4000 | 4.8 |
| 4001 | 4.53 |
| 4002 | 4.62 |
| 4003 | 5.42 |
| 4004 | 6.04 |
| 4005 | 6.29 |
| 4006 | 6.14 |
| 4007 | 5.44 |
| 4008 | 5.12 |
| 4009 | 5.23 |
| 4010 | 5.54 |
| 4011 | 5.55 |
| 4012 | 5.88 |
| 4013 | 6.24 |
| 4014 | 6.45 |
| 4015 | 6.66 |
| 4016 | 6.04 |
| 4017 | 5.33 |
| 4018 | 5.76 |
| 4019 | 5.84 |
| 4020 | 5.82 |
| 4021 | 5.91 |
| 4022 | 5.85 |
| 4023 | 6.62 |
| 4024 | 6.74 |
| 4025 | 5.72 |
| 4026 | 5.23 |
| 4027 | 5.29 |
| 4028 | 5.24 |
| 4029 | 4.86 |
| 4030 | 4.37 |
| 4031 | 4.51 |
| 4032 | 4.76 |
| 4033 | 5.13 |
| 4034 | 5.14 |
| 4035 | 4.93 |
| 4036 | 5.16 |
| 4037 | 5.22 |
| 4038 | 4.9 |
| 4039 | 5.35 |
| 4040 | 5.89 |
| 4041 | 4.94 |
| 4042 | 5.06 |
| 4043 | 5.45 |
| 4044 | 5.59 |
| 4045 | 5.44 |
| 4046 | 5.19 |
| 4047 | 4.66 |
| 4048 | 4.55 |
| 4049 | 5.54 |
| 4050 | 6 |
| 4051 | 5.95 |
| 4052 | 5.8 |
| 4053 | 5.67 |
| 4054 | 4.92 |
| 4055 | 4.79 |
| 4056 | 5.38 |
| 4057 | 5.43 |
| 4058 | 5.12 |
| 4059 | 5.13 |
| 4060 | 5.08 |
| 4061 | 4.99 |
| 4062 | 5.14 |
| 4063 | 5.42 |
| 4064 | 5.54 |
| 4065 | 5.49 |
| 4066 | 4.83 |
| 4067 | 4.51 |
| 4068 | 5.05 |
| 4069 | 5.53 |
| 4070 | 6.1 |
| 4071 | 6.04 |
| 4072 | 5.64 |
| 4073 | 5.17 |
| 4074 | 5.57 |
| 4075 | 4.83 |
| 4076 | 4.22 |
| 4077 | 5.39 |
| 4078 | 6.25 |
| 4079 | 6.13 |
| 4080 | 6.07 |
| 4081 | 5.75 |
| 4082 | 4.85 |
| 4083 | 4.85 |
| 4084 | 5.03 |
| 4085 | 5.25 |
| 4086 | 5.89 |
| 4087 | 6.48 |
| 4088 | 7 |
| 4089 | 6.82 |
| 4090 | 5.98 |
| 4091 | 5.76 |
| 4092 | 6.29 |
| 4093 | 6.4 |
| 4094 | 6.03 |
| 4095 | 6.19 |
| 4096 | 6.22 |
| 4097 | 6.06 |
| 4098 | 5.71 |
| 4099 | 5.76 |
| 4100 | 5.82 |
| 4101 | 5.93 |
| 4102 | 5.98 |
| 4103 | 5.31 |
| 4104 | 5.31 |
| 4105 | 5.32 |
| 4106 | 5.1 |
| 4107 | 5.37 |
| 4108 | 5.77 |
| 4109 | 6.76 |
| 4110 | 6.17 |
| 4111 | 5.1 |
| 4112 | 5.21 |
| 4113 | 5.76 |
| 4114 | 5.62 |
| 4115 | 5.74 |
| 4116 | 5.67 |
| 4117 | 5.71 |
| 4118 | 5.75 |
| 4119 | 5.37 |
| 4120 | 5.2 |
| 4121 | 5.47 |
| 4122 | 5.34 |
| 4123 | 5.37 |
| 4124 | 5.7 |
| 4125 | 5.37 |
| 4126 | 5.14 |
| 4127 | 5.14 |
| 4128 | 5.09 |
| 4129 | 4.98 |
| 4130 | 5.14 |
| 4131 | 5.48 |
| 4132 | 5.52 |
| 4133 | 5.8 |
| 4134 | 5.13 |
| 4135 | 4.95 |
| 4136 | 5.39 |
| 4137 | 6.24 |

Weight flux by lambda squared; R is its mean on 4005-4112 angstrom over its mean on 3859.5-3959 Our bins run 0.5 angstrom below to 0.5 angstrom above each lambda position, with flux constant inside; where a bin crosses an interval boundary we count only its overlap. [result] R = 1.1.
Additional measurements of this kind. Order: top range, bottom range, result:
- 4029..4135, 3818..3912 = 1.04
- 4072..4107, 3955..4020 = 1.08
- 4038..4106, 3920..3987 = 1.12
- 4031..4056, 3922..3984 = 1.05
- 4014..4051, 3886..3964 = 1.05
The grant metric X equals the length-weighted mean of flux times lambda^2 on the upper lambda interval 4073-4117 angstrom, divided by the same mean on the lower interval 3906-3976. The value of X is 1.2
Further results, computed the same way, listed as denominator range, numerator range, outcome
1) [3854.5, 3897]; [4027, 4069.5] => 0.91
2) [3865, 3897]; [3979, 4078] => 0.93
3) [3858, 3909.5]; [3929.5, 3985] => 0.89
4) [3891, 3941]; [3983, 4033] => 1.11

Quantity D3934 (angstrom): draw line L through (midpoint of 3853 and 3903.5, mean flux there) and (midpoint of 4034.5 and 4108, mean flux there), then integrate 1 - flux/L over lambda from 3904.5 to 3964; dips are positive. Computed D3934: 7.2 angstrom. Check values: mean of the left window 6.15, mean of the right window 5.5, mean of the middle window 5.24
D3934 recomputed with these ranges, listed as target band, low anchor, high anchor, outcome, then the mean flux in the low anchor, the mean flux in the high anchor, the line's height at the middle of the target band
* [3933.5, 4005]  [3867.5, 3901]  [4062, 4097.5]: 7.2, 6.21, 5.67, 5.98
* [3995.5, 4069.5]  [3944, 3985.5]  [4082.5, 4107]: 3.5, 5.49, 5.84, 5.68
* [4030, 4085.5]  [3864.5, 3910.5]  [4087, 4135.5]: 5.0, 6.19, 5.67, 5.79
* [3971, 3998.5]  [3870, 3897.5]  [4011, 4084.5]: 1.7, 6.14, 5.41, 5.69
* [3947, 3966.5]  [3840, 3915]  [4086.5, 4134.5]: 0.0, 5.97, 5.69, 5.88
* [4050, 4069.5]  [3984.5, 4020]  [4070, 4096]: 1.6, 5.63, 5.77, 5.73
